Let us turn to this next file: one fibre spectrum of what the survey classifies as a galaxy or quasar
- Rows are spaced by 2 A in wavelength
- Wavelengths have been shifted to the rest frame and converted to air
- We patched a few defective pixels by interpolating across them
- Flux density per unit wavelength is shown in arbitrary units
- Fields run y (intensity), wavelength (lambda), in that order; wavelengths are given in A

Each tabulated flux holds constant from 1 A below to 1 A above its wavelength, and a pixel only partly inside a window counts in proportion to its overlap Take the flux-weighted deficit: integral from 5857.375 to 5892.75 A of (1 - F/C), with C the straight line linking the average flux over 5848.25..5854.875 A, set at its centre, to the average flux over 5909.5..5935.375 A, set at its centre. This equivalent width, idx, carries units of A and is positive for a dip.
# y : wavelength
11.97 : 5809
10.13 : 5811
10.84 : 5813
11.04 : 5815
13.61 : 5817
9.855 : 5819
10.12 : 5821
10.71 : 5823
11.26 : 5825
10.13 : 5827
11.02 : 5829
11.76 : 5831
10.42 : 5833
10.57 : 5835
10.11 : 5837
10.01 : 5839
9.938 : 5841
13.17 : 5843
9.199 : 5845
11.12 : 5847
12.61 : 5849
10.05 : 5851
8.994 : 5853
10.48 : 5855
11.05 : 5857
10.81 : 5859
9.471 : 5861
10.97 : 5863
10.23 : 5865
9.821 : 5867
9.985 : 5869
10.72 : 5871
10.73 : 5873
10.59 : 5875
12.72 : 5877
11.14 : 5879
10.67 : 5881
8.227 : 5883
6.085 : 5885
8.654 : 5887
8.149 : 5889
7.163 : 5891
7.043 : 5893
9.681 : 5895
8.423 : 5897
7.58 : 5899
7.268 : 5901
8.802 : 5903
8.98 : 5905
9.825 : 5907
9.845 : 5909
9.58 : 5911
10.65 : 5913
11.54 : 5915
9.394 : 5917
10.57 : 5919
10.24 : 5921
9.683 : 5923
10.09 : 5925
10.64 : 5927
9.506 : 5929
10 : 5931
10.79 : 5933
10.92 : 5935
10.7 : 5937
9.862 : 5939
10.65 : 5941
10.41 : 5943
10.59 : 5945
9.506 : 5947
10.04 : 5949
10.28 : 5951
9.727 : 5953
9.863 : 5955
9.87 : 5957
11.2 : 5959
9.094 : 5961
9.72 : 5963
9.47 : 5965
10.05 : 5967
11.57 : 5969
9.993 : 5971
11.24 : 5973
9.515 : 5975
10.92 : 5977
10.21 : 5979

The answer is 2.2 A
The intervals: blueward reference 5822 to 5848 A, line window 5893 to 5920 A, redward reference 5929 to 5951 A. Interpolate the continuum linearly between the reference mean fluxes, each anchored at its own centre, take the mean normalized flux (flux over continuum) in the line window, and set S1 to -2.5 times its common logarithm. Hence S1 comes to 0.12 mag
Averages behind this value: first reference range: 10.7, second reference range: 10.3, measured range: 9.31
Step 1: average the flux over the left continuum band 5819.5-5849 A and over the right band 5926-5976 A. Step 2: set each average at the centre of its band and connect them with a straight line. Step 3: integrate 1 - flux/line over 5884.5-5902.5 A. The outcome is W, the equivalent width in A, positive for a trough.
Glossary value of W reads 4.48 A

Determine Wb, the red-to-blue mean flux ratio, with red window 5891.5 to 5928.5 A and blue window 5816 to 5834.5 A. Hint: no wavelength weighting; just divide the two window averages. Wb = 0.86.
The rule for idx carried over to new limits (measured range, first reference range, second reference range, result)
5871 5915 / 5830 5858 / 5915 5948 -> 5.1 A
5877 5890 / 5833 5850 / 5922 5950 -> 1.8 A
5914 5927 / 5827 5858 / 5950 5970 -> 0.0 A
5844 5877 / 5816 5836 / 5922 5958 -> 0.7 A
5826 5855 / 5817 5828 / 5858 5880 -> 0.1 A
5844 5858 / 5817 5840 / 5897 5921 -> -0.2 A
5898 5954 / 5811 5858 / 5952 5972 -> 1.8 A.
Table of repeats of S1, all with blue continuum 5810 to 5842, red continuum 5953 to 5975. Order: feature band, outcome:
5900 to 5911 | 0.156 mag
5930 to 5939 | -0.026 mag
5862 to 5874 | 0.014 mag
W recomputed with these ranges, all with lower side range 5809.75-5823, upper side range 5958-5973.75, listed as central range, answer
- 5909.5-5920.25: 0.2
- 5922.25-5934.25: 0.3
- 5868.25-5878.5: -0.3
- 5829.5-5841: 0.3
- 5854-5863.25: 0.2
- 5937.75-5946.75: 0.1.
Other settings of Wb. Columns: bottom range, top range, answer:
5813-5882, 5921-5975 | 0.95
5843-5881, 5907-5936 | 0.96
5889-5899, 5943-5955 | 1.25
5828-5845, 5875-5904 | 0.81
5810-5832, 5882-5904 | 0.72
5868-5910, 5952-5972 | 1.10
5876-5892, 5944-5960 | 1.11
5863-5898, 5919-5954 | 1.08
